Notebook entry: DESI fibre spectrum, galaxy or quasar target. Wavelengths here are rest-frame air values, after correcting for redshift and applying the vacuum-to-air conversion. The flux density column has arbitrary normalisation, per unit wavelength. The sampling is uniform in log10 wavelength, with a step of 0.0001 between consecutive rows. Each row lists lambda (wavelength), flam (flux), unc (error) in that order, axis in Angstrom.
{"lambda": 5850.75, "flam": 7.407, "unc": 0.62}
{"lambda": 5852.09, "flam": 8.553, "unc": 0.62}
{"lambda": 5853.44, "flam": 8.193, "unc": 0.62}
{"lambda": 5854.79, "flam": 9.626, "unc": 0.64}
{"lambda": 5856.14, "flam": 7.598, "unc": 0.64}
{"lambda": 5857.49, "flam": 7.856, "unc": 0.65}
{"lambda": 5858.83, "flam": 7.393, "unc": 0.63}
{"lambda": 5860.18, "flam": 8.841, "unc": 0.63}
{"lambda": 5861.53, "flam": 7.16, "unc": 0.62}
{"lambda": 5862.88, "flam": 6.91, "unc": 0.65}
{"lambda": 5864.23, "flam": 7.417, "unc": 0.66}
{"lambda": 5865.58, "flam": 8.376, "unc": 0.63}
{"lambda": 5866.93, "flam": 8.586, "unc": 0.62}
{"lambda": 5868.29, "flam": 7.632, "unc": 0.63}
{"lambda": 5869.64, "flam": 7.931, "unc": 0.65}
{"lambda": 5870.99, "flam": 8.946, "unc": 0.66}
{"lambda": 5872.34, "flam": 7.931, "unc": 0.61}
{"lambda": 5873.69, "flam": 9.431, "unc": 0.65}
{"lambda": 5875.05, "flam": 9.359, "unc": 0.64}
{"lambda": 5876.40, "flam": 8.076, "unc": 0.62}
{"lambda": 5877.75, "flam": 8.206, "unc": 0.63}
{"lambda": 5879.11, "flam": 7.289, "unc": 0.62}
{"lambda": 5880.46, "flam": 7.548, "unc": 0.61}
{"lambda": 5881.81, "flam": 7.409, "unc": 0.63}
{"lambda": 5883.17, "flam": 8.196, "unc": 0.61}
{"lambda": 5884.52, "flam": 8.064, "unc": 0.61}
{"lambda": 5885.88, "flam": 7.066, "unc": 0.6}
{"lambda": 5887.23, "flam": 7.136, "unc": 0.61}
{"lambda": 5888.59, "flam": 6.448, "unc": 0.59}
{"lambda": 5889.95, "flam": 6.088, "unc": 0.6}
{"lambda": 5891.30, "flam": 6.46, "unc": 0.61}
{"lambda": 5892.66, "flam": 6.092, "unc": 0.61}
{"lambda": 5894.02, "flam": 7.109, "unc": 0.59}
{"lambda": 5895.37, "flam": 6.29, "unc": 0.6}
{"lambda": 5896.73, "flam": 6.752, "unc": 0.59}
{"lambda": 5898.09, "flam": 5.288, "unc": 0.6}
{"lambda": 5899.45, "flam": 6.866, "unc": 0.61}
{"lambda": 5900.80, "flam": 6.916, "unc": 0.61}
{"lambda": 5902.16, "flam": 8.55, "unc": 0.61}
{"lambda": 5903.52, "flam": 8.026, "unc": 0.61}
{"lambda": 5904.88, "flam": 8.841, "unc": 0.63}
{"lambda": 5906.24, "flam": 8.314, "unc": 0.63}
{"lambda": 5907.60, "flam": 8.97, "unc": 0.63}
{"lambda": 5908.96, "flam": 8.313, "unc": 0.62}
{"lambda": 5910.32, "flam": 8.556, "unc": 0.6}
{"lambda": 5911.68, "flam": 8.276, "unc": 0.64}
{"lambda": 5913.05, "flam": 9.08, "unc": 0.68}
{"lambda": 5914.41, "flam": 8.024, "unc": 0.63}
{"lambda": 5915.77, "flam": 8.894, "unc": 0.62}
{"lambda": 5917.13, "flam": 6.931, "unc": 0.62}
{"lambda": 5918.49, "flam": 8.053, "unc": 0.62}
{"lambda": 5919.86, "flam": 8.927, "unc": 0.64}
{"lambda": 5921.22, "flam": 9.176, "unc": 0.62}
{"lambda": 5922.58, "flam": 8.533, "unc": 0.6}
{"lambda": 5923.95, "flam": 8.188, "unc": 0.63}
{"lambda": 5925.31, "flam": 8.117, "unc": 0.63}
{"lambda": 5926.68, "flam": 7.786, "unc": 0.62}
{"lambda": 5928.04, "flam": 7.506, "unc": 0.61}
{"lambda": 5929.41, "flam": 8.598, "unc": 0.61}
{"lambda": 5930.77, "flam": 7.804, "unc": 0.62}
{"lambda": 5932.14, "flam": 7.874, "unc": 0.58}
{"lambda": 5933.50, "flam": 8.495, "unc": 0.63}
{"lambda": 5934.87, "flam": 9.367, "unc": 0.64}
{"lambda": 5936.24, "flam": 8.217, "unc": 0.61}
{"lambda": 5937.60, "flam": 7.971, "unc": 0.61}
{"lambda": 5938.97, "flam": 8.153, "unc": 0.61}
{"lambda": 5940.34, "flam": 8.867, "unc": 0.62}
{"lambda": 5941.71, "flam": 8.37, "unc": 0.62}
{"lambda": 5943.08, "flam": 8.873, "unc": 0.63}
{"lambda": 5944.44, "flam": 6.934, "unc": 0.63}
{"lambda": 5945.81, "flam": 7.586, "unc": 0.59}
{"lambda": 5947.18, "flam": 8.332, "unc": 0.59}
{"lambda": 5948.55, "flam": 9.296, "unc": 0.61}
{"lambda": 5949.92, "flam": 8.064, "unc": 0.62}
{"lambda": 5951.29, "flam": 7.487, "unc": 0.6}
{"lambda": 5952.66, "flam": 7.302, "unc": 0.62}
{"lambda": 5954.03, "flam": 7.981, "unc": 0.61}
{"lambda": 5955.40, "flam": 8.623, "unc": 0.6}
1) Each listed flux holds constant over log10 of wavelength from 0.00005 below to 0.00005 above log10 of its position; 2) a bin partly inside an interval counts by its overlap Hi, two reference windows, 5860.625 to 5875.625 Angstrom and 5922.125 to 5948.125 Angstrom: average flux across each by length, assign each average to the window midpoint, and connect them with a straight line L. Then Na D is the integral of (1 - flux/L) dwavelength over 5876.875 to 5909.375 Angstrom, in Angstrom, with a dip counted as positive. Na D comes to 3.29 Angstrom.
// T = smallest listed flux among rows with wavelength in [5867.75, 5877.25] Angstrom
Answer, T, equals 7.632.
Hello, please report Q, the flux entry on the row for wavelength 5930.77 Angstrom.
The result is 7.804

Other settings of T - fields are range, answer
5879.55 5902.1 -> 5.288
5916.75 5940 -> 6.931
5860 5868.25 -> 6.91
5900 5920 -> 6.916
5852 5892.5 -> 6.088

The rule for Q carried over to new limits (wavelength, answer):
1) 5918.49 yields 8.053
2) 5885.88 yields 7.066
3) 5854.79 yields 9.626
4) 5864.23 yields 7.417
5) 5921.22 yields 9.176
